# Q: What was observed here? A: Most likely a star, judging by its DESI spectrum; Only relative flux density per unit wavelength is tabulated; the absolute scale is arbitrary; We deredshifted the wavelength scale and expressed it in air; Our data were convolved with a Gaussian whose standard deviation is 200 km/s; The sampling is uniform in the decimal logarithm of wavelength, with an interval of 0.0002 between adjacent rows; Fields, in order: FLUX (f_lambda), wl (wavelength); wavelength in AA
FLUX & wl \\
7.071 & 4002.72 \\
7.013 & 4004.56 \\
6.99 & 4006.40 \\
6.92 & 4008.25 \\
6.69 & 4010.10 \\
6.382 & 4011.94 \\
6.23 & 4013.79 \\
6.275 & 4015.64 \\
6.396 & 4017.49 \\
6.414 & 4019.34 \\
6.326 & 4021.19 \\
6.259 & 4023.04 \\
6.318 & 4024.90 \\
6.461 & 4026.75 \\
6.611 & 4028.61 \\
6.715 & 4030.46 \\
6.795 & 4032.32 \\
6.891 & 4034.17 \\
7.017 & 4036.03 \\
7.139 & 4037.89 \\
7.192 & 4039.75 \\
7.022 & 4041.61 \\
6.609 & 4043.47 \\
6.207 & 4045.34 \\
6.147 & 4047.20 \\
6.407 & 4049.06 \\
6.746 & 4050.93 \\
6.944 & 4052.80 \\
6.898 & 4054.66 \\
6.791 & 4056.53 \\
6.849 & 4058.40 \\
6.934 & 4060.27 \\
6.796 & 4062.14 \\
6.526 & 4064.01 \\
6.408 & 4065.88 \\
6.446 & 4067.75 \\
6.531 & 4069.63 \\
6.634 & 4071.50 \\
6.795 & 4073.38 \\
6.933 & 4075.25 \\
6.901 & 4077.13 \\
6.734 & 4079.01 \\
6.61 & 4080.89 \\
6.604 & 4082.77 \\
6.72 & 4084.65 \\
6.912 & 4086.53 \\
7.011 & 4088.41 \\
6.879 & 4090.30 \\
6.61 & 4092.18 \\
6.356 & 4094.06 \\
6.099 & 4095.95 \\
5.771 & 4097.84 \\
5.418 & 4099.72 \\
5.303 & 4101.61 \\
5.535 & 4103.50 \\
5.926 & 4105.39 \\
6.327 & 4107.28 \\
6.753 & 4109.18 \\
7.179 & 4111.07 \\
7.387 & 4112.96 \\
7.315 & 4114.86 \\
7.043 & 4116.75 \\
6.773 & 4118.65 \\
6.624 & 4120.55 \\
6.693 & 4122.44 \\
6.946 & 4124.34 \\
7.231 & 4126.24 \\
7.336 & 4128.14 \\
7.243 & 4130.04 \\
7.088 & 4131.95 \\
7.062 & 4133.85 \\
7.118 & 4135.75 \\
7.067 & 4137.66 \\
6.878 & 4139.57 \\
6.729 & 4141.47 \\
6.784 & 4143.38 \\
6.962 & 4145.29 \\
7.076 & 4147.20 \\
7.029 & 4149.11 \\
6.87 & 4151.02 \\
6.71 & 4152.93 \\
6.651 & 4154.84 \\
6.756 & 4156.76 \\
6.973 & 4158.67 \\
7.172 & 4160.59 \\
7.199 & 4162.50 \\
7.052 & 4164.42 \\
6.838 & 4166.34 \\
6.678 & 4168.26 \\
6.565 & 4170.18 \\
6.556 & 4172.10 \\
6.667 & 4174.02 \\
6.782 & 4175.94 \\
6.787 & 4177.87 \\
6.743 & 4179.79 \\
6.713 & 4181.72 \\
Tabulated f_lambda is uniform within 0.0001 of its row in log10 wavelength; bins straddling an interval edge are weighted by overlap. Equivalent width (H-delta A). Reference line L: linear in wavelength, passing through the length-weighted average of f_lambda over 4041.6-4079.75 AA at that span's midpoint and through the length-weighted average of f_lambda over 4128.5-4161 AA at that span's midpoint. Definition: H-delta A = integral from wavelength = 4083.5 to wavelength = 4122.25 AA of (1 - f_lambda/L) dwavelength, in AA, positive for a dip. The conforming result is 1.8 AA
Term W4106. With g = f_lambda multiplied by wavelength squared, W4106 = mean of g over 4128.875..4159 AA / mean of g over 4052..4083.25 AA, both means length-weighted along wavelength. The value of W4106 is 1.07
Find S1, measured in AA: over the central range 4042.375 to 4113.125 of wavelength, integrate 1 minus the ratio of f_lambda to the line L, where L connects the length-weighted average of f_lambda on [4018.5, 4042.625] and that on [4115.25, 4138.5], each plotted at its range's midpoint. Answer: 3.4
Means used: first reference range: 6.71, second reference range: 7.03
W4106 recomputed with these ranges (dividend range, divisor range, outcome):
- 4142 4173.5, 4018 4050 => 1.10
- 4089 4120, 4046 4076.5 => 0.98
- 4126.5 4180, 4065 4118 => 1.09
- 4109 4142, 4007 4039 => 1.12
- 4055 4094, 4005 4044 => 1.04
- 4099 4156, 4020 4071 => 1.06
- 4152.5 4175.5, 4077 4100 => 1.08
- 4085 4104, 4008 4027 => 1.01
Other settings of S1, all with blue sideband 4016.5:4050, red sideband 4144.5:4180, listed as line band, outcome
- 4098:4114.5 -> 1.22 AA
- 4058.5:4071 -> 0.08 AA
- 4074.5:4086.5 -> -0.12 AA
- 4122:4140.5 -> -0.78 AA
